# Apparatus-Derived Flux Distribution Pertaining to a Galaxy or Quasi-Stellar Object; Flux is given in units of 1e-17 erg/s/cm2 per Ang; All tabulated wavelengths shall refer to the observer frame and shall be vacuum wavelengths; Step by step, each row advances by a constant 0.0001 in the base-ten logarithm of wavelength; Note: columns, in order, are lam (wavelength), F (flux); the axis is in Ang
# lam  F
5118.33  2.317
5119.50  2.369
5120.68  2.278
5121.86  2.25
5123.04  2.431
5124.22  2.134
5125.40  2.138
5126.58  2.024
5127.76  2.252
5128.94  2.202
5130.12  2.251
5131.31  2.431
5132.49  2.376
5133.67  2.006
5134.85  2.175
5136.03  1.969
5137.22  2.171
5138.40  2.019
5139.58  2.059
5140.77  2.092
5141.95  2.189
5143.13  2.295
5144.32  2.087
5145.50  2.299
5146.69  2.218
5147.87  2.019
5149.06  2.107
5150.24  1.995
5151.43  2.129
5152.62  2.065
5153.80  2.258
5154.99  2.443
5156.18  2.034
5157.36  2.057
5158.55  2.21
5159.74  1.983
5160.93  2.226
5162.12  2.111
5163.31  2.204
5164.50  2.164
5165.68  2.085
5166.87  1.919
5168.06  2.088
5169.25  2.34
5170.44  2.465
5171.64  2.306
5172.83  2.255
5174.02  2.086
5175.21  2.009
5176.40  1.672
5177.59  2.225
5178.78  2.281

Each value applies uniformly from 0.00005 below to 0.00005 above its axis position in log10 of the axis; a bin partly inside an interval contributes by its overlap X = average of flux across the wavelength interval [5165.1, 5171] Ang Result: 2.18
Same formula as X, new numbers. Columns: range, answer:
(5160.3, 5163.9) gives 2.18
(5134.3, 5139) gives 2.08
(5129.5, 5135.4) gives 2.25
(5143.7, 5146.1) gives 2.19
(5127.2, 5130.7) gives 2.24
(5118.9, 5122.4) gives 2.3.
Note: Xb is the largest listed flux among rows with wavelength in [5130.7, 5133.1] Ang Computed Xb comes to 2.431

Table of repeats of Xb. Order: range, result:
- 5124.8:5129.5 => 2.252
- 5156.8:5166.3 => 2.226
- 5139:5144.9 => 2.295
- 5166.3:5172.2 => 2.465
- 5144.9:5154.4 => 2.299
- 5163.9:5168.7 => 2.164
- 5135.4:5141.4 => 2.171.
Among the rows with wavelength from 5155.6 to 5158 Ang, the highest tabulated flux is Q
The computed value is 2.057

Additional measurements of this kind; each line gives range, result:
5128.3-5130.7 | 2.251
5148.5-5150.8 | 2.107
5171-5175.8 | 2.306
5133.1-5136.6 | 2.175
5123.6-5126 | 2.138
